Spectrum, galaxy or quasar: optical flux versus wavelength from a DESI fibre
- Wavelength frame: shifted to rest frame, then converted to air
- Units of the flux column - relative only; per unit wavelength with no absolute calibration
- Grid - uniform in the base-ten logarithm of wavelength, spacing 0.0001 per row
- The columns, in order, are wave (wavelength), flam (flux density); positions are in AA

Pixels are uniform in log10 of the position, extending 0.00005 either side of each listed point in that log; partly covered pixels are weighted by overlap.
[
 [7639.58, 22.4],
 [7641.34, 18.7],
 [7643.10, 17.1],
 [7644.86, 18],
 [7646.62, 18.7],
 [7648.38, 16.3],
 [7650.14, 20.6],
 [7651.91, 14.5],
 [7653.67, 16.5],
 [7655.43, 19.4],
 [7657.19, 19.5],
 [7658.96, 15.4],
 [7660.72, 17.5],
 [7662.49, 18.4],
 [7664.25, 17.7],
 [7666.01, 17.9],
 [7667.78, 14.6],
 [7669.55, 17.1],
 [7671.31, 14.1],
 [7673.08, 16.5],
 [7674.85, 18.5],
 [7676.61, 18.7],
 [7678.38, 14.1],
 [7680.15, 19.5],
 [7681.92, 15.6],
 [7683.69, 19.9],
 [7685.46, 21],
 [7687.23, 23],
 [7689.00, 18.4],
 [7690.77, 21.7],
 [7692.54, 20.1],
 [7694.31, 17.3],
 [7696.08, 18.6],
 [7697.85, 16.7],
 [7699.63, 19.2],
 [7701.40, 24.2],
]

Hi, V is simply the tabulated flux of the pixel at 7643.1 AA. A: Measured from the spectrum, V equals 17.1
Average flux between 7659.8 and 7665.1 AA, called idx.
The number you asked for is 17.9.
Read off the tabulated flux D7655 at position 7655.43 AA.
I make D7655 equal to 19.4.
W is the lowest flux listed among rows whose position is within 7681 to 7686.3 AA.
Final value 15.6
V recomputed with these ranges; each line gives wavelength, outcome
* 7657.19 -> 19.5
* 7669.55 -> 17.1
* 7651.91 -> 14.5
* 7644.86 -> 18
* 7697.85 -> 16.7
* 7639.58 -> 22.4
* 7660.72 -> 17.5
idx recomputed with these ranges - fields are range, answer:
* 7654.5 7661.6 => 17.9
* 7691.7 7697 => 18.7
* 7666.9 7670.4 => 15.8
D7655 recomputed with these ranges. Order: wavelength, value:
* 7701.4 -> 24.2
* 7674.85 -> 18.5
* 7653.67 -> 16.5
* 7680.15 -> 19.5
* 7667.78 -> 14.6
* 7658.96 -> 15.4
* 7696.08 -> 18.6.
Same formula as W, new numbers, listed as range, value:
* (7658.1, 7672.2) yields 14.1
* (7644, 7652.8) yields 14.5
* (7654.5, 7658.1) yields 19.4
